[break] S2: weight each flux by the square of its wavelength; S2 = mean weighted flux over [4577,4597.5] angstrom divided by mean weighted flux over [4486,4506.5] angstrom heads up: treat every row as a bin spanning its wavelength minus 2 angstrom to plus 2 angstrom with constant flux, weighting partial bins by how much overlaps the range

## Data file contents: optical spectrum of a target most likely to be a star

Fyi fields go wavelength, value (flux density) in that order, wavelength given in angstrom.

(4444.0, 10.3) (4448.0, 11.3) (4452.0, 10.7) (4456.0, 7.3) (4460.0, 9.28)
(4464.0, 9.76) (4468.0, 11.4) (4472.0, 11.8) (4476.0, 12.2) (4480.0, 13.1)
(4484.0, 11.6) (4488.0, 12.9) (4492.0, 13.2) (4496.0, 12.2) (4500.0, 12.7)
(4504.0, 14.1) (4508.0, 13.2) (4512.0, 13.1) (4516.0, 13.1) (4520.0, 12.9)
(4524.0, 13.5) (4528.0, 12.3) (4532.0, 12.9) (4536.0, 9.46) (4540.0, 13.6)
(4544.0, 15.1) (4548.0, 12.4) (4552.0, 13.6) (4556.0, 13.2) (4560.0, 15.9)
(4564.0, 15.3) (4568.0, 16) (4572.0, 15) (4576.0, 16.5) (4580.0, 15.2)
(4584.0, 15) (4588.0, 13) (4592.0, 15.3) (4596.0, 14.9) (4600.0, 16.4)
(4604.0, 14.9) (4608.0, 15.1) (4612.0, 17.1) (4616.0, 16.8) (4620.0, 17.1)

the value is 1.18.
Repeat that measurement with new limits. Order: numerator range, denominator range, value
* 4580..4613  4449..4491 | 1.45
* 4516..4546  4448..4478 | 1.27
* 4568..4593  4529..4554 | 1.20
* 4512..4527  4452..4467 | 1.46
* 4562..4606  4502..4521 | 1.18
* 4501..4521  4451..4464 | 1.50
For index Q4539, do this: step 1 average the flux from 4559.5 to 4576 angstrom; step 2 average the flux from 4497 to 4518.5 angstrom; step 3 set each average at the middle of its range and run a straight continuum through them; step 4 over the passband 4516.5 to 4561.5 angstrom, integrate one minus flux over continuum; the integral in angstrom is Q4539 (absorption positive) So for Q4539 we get 4.1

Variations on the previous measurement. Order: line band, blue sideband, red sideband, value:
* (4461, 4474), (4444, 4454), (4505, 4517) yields 0.80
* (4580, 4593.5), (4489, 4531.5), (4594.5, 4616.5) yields 0.67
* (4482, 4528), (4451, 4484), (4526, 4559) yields -4.28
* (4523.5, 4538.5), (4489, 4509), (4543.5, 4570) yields 2.04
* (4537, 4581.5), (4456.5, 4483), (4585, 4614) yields -2.03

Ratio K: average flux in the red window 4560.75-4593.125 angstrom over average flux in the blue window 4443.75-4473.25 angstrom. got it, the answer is 1.5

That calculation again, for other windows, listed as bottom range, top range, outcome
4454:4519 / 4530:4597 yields 1.19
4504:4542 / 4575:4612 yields 1.19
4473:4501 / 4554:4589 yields 1.20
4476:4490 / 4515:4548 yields 1.03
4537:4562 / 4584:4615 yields 1.11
